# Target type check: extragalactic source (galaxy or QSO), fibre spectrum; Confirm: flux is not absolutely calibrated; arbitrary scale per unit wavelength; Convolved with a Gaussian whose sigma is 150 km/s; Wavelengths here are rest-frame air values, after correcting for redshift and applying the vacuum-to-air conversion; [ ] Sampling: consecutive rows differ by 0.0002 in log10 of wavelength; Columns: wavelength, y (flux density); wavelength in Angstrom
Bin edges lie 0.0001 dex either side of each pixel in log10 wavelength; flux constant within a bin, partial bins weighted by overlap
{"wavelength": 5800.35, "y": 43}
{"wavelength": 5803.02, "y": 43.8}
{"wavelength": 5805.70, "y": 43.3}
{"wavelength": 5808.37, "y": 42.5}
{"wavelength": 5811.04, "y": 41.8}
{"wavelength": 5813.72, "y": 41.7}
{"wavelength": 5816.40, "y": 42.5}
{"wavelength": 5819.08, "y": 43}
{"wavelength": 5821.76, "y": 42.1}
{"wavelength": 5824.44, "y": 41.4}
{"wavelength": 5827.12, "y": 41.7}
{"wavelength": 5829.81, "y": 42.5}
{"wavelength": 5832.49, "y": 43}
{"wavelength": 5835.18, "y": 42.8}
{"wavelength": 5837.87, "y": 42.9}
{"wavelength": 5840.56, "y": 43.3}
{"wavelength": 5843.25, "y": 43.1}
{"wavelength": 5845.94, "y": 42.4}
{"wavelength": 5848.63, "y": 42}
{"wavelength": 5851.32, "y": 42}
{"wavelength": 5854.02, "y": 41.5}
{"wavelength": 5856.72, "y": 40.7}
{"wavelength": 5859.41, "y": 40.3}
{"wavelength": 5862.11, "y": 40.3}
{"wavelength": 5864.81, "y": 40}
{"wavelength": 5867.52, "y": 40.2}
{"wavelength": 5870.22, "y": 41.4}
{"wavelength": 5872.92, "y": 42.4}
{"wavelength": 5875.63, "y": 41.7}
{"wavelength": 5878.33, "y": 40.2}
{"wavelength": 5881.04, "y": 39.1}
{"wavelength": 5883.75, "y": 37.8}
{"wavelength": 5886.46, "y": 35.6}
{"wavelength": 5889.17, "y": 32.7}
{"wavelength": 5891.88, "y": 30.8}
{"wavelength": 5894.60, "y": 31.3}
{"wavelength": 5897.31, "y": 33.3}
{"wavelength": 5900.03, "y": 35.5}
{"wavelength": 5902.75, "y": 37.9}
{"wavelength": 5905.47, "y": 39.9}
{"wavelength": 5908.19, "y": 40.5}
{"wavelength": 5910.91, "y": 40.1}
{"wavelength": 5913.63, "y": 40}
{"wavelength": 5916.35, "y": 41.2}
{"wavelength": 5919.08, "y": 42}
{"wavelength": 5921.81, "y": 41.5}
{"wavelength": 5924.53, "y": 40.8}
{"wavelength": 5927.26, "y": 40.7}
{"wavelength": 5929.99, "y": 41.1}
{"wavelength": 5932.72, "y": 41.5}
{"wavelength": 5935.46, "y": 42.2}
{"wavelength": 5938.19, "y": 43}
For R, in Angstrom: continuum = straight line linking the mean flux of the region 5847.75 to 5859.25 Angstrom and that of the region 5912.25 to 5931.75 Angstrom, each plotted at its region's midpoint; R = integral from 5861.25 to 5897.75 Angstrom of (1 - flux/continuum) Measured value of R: 3.2 Angstrom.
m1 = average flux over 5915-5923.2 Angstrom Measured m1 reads 41.6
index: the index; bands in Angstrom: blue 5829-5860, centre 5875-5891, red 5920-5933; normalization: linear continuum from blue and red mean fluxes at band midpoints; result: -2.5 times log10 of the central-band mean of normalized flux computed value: 0.12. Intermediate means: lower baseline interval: 42.3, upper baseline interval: 41.1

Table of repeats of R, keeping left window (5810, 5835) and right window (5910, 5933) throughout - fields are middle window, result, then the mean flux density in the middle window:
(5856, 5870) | 0.5 Angstrom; 40.4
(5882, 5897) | 2.8 Angstrom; 33.8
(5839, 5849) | -0.2 Angstrom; 42.8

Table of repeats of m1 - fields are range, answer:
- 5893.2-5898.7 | 32.3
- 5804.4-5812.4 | 42.6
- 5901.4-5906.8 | 38.9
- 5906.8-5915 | 40.2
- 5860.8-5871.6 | 40.5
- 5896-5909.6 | 37.4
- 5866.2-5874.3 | 41.3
